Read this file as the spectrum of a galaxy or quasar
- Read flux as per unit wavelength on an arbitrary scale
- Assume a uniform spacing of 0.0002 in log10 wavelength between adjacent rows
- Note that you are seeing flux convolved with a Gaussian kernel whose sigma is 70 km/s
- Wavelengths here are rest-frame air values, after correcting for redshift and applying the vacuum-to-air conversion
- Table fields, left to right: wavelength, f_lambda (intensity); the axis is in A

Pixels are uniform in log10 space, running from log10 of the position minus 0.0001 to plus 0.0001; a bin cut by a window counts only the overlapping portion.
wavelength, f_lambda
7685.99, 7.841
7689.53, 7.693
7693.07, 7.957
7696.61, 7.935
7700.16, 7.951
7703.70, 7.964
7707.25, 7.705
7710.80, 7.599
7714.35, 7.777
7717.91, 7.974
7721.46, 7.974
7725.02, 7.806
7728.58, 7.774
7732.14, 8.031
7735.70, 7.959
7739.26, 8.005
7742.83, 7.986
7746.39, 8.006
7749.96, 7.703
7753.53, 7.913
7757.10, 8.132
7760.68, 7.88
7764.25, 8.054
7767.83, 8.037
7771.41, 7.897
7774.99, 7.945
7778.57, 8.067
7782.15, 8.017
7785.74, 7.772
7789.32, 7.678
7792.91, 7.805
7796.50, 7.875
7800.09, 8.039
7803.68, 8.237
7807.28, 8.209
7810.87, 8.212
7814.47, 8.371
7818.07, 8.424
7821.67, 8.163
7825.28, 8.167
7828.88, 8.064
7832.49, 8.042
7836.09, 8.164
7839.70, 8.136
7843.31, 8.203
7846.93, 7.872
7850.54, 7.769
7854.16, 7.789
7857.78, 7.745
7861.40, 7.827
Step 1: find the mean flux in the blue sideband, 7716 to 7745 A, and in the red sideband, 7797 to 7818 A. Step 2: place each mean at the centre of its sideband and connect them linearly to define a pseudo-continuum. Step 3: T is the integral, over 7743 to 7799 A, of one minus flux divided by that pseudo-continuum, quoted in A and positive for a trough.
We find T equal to 1.10 A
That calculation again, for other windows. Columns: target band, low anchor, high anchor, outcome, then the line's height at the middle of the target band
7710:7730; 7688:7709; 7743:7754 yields 0.13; 7.88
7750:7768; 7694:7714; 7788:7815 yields -0.04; 7.95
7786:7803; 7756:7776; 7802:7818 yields 0.63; 8.17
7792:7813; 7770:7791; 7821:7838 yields -0.21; 8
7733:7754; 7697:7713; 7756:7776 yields -0.03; 7.92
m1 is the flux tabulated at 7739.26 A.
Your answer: 8.005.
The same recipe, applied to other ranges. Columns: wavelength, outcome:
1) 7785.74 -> 7.772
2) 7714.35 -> 7.777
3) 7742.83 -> 7.986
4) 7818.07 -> 8.424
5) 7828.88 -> 8.064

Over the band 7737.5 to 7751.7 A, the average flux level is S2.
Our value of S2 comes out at 7.93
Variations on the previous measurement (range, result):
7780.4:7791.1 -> 7.82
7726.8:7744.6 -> 7.95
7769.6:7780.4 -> 7.97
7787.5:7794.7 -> 7.75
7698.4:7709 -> 7.88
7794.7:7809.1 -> 8.09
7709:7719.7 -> 7.78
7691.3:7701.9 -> 7.95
